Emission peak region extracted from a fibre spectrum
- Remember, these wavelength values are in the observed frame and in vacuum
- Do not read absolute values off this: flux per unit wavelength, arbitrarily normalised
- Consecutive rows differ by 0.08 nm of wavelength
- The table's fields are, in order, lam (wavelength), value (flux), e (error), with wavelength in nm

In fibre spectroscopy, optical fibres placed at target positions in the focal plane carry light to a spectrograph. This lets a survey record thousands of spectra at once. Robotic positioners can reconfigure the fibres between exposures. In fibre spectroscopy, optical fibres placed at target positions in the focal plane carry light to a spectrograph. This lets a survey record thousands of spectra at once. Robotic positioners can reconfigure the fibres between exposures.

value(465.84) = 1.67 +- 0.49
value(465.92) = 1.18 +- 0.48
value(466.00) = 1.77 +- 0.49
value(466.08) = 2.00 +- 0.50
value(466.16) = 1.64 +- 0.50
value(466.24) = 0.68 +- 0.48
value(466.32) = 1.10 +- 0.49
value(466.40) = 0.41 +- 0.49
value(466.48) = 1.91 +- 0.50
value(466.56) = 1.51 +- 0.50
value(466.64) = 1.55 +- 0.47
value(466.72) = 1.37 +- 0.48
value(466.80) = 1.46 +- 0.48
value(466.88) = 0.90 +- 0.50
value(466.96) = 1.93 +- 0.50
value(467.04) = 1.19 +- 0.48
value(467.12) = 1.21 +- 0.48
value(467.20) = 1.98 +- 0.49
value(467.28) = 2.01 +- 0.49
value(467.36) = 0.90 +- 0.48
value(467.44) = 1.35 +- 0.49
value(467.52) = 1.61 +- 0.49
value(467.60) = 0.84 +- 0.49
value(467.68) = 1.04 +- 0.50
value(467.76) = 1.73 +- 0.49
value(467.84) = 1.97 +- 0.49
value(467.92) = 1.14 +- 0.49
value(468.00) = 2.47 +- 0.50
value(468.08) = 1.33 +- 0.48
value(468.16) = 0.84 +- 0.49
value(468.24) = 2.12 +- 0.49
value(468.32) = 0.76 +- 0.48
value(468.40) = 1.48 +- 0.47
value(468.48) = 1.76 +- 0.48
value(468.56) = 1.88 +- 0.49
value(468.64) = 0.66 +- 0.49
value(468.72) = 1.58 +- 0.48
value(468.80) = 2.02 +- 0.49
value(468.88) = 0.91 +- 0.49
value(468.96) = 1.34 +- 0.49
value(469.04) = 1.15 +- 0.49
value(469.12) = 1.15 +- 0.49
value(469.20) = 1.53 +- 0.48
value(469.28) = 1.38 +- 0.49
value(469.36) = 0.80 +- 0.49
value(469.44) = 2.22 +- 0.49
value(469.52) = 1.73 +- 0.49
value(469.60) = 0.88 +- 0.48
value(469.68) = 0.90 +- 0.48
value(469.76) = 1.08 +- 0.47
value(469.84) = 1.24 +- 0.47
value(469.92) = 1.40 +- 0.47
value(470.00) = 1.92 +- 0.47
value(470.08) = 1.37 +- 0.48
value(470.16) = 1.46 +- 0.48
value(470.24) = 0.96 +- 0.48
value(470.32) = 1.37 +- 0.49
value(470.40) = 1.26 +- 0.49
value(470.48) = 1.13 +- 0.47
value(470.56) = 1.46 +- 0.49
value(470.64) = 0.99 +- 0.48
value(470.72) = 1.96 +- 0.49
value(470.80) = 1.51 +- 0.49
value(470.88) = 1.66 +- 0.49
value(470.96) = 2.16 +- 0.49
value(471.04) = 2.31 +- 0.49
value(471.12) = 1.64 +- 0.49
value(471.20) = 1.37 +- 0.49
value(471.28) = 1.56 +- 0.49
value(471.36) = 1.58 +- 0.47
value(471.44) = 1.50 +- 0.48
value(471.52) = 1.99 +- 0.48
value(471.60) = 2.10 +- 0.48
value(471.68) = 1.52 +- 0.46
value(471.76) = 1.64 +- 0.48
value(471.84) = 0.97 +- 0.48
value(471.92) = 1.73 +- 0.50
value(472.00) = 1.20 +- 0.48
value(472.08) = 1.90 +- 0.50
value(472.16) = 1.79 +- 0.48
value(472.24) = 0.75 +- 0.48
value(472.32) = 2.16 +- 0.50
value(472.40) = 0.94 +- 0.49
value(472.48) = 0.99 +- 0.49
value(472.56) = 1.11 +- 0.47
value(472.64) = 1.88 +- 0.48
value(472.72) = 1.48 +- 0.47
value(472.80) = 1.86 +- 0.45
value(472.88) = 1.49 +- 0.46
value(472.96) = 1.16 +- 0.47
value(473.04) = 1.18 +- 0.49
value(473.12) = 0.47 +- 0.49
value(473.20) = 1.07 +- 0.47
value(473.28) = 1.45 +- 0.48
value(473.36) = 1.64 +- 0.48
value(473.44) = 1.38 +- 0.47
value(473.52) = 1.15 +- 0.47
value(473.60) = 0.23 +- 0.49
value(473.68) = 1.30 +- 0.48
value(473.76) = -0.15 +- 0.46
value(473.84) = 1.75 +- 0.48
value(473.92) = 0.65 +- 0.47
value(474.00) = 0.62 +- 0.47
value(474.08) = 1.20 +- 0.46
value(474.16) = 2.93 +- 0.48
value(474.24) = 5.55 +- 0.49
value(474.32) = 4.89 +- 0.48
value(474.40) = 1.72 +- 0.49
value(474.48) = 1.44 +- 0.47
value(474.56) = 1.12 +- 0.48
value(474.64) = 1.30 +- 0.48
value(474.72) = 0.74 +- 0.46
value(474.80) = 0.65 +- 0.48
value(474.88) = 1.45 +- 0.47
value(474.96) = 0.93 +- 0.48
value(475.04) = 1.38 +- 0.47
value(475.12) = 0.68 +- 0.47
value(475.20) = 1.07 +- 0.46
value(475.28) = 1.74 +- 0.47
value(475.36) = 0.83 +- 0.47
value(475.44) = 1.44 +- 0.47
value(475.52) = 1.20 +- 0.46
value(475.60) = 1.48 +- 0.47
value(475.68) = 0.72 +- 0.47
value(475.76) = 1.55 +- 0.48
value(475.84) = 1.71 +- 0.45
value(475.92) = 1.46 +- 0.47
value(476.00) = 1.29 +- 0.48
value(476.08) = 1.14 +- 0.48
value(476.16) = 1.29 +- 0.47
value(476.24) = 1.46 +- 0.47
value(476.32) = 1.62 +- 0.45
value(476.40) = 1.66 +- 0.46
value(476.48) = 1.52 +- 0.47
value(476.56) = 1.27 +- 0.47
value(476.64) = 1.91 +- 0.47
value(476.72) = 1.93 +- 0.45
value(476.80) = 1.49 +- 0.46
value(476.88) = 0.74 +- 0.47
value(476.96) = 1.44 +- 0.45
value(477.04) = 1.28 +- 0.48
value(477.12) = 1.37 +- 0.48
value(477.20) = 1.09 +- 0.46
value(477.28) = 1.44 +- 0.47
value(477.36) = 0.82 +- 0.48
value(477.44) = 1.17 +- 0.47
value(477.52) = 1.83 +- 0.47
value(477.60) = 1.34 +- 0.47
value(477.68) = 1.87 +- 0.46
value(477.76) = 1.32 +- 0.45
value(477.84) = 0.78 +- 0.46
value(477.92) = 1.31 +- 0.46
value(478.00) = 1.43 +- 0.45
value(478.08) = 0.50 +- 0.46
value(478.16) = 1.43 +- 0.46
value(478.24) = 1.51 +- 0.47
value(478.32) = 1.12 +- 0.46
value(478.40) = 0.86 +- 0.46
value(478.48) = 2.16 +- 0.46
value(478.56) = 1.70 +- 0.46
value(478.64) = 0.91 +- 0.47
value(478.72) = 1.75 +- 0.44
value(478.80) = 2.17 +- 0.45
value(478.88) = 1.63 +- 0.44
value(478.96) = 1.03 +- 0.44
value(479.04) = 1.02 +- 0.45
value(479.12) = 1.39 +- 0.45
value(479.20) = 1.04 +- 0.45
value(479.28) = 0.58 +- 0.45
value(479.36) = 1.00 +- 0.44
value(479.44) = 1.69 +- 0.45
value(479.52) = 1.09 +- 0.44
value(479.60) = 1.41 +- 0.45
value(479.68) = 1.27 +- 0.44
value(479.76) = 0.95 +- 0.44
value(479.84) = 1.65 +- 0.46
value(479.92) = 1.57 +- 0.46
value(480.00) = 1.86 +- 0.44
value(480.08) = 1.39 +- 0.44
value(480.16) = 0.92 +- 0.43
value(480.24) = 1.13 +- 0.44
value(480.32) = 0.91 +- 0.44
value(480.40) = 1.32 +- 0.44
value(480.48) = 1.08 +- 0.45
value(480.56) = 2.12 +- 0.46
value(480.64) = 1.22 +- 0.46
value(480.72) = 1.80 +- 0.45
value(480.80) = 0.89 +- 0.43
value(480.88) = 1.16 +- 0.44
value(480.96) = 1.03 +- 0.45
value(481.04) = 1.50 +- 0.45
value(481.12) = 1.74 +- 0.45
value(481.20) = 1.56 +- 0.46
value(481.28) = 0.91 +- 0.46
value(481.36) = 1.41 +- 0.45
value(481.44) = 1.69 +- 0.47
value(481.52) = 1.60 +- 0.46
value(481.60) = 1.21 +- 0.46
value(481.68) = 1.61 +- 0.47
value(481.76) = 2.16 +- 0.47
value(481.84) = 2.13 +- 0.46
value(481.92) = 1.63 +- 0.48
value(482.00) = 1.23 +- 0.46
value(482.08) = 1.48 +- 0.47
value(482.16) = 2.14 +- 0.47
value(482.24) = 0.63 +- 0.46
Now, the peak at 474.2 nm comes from H-gamma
